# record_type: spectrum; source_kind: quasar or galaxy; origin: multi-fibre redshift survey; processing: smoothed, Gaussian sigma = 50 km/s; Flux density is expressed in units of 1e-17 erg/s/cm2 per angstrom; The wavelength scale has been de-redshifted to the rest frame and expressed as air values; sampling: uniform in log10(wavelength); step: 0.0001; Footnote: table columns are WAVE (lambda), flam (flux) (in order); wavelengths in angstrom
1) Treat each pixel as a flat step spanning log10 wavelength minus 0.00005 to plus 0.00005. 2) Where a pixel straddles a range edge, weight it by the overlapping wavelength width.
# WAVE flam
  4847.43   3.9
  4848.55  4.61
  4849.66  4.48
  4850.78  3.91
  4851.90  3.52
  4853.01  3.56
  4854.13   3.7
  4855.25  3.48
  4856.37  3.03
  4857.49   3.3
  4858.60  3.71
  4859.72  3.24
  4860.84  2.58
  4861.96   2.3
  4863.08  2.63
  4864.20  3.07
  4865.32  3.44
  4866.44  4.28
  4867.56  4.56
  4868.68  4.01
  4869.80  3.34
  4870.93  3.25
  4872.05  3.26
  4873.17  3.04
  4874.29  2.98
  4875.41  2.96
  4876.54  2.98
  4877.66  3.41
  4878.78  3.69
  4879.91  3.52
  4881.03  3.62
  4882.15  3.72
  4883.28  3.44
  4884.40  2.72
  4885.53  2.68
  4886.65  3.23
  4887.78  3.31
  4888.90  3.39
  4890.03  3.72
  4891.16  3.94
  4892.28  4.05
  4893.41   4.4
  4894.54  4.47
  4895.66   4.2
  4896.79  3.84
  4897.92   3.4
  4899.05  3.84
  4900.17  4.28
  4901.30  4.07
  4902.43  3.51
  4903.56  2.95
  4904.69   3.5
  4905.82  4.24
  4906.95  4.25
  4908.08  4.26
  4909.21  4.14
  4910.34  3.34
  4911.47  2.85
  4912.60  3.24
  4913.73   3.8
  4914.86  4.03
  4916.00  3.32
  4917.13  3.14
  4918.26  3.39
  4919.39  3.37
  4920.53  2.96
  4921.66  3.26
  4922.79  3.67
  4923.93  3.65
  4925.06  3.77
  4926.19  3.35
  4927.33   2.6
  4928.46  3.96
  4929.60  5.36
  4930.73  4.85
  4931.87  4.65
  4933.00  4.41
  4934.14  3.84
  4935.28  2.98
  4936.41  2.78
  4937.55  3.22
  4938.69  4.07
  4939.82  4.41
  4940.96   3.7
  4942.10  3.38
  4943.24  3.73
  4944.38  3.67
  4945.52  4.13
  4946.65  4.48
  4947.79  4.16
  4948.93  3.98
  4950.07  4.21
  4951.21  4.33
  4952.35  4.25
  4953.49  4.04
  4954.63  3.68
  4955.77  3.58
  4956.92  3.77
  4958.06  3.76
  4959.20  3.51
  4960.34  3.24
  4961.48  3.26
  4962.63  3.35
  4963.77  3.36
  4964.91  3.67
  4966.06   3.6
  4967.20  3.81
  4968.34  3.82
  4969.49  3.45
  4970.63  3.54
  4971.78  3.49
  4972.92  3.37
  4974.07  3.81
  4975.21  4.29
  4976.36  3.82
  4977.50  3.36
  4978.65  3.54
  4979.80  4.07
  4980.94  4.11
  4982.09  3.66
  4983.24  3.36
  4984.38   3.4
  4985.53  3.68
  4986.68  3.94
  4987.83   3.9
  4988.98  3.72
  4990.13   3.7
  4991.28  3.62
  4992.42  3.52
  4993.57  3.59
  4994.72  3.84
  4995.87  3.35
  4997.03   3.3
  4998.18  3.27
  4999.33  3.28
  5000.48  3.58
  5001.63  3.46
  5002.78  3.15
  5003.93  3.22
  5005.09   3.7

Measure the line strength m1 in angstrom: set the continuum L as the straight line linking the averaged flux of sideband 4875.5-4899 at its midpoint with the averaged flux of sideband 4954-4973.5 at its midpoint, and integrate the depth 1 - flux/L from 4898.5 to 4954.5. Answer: -3.5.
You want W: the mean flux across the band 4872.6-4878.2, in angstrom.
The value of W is 3.07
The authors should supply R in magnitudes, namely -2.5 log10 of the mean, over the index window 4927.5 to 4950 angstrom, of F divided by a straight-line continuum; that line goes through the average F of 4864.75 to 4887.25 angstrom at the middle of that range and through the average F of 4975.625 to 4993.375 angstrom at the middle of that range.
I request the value -0.11 mag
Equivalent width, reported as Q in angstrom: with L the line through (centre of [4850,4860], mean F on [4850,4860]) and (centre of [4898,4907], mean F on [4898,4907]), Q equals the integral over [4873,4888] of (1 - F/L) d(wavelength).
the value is 1.7 angstrom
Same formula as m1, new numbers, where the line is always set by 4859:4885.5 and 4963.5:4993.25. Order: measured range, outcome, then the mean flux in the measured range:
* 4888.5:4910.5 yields -3.3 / 3.9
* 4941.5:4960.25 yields -1.7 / 3.9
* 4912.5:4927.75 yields 0.3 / 3.41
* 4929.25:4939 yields -1.3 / 3.99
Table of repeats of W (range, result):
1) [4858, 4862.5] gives 2.97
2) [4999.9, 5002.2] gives 3.52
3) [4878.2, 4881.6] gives 3.61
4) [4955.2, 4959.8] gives 3.65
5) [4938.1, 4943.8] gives 3.85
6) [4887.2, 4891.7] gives 3.58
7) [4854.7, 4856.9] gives 3.25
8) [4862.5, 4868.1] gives 3.59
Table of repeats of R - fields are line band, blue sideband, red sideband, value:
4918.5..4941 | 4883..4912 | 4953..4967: -0.03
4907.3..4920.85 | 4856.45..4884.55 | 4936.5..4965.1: 0.02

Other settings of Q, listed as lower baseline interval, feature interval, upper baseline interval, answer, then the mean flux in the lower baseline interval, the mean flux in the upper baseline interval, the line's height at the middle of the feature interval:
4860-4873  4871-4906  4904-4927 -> -1.2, 3.33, 3.56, 3.43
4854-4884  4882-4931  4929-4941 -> 1.0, 3.35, 4.04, 3.74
